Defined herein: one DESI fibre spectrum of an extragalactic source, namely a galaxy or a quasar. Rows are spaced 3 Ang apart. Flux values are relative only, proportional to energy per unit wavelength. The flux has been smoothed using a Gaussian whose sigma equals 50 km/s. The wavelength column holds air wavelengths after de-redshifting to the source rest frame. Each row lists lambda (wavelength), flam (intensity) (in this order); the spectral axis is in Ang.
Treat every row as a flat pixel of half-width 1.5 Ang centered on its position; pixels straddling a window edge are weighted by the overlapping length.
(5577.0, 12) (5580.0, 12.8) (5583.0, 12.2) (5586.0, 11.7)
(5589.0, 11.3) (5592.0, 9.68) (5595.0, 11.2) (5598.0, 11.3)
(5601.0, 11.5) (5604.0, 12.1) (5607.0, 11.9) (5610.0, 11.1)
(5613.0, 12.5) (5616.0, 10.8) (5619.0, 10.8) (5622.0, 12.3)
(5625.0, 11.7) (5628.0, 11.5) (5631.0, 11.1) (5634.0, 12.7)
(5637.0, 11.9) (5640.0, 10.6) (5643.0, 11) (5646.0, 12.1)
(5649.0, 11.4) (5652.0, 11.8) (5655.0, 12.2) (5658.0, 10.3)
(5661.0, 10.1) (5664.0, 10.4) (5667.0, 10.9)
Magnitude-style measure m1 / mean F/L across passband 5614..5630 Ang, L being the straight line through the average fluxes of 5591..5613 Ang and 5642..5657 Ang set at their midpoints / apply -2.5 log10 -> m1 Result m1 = 0.01 mag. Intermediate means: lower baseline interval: 11.4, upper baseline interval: 11.7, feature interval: 11.4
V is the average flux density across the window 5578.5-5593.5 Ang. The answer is 11.5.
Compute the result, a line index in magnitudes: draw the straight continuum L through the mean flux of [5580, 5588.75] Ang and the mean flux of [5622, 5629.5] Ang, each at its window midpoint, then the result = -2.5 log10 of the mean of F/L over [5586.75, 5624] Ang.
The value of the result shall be 0.045 mag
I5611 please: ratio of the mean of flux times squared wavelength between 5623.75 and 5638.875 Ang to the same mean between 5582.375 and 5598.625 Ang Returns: 1.07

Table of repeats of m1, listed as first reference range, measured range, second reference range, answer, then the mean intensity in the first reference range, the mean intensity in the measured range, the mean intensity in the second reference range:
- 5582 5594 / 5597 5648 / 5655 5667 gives -0.066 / 11.2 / 11.6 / 10.6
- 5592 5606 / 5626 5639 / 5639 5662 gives -0.046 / 11.3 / 11.8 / 11.2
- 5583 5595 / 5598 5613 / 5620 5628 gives -0.024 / 11.1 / 11.7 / 11.8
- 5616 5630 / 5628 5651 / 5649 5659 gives -0.006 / 11.5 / 11.5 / 11.5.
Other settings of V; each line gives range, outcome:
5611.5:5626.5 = 11.6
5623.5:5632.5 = 11.4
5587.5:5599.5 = 10.9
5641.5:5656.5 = 11.7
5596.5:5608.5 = 11.7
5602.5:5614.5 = 11.9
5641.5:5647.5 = 11.5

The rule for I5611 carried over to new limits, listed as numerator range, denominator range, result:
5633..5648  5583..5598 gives 1.06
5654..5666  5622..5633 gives 0.93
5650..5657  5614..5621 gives 1.09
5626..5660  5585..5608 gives 1.03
